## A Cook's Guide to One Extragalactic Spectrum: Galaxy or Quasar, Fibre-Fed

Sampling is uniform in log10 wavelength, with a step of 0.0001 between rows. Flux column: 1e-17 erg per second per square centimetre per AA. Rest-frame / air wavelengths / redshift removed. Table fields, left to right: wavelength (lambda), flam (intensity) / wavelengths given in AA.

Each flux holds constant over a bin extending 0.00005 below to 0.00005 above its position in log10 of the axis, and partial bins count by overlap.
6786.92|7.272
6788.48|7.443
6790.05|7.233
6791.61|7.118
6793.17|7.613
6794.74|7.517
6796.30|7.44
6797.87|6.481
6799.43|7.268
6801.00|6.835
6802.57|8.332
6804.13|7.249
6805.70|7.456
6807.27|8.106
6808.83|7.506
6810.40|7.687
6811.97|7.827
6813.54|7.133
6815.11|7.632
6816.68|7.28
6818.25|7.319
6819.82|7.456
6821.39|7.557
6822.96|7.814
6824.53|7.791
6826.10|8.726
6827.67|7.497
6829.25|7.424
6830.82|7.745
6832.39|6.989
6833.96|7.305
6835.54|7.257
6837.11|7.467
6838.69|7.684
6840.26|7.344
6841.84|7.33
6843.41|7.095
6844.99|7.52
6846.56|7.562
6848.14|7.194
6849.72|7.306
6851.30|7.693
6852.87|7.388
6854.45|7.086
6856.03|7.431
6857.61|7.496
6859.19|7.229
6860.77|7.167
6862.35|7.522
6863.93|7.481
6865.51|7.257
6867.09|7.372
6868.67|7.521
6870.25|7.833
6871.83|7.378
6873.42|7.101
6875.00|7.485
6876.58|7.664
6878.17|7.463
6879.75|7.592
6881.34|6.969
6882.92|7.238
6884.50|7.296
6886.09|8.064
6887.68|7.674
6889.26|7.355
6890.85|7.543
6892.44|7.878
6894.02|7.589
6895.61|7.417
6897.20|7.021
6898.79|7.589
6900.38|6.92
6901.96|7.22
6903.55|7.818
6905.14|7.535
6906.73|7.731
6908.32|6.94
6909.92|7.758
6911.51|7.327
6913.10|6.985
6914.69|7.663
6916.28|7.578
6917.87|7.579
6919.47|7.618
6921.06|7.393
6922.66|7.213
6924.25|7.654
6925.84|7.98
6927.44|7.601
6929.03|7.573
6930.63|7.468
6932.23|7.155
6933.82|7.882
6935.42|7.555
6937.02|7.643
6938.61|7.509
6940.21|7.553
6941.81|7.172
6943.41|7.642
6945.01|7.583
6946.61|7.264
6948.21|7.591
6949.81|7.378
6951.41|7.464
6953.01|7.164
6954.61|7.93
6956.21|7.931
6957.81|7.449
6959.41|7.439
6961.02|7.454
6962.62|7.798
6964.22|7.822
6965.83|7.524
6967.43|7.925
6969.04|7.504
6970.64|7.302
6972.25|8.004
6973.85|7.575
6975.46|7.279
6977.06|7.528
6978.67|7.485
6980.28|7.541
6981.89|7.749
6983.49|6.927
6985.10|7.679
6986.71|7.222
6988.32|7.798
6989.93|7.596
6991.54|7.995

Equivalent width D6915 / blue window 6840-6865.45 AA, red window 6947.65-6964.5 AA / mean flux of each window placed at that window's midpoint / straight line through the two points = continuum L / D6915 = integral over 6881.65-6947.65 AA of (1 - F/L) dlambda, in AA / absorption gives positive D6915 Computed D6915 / 0.03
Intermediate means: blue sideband 7.36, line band 7.49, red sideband 7.58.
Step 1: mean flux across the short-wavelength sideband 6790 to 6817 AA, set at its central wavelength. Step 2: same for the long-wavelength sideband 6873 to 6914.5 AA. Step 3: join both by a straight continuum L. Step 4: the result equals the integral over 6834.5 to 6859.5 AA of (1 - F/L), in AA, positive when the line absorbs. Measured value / 0.2 AA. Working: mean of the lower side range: 7.44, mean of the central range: 7.38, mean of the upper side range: 7.44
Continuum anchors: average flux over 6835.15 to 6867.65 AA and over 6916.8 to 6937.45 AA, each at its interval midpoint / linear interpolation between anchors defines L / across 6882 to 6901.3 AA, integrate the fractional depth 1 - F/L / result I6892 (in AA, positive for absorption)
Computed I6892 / 0.0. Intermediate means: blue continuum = 7.38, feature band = 7.46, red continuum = 7.56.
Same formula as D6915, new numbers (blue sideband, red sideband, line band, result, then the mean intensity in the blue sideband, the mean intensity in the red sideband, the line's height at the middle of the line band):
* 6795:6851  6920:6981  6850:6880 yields 0.3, 7.48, 7.55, 7.5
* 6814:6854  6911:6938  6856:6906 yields 0.4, 7.49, 7.53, 7.51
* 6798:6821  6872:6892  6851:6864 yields 0.2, 7.48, 7.46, 7.46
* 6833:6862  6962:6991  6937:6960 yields 0.0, 7.36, 7.57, 7.53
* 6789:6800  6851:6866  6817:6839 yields -0.8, 7.24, 7.37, 7.31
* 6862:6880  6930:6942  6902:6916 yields 0.1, 7.47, 7.51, 7.49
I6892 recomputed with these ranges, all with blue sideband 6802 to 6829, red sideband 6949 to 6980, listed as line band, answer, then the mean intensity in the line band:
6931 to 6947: 0.2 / 7.5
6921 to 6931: 0.0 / 7.57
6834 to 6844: 0.4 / 7.36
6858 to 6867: 0.3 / 7.34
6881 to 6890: 0.2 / 7.46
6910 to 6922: 0.2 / 7.46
